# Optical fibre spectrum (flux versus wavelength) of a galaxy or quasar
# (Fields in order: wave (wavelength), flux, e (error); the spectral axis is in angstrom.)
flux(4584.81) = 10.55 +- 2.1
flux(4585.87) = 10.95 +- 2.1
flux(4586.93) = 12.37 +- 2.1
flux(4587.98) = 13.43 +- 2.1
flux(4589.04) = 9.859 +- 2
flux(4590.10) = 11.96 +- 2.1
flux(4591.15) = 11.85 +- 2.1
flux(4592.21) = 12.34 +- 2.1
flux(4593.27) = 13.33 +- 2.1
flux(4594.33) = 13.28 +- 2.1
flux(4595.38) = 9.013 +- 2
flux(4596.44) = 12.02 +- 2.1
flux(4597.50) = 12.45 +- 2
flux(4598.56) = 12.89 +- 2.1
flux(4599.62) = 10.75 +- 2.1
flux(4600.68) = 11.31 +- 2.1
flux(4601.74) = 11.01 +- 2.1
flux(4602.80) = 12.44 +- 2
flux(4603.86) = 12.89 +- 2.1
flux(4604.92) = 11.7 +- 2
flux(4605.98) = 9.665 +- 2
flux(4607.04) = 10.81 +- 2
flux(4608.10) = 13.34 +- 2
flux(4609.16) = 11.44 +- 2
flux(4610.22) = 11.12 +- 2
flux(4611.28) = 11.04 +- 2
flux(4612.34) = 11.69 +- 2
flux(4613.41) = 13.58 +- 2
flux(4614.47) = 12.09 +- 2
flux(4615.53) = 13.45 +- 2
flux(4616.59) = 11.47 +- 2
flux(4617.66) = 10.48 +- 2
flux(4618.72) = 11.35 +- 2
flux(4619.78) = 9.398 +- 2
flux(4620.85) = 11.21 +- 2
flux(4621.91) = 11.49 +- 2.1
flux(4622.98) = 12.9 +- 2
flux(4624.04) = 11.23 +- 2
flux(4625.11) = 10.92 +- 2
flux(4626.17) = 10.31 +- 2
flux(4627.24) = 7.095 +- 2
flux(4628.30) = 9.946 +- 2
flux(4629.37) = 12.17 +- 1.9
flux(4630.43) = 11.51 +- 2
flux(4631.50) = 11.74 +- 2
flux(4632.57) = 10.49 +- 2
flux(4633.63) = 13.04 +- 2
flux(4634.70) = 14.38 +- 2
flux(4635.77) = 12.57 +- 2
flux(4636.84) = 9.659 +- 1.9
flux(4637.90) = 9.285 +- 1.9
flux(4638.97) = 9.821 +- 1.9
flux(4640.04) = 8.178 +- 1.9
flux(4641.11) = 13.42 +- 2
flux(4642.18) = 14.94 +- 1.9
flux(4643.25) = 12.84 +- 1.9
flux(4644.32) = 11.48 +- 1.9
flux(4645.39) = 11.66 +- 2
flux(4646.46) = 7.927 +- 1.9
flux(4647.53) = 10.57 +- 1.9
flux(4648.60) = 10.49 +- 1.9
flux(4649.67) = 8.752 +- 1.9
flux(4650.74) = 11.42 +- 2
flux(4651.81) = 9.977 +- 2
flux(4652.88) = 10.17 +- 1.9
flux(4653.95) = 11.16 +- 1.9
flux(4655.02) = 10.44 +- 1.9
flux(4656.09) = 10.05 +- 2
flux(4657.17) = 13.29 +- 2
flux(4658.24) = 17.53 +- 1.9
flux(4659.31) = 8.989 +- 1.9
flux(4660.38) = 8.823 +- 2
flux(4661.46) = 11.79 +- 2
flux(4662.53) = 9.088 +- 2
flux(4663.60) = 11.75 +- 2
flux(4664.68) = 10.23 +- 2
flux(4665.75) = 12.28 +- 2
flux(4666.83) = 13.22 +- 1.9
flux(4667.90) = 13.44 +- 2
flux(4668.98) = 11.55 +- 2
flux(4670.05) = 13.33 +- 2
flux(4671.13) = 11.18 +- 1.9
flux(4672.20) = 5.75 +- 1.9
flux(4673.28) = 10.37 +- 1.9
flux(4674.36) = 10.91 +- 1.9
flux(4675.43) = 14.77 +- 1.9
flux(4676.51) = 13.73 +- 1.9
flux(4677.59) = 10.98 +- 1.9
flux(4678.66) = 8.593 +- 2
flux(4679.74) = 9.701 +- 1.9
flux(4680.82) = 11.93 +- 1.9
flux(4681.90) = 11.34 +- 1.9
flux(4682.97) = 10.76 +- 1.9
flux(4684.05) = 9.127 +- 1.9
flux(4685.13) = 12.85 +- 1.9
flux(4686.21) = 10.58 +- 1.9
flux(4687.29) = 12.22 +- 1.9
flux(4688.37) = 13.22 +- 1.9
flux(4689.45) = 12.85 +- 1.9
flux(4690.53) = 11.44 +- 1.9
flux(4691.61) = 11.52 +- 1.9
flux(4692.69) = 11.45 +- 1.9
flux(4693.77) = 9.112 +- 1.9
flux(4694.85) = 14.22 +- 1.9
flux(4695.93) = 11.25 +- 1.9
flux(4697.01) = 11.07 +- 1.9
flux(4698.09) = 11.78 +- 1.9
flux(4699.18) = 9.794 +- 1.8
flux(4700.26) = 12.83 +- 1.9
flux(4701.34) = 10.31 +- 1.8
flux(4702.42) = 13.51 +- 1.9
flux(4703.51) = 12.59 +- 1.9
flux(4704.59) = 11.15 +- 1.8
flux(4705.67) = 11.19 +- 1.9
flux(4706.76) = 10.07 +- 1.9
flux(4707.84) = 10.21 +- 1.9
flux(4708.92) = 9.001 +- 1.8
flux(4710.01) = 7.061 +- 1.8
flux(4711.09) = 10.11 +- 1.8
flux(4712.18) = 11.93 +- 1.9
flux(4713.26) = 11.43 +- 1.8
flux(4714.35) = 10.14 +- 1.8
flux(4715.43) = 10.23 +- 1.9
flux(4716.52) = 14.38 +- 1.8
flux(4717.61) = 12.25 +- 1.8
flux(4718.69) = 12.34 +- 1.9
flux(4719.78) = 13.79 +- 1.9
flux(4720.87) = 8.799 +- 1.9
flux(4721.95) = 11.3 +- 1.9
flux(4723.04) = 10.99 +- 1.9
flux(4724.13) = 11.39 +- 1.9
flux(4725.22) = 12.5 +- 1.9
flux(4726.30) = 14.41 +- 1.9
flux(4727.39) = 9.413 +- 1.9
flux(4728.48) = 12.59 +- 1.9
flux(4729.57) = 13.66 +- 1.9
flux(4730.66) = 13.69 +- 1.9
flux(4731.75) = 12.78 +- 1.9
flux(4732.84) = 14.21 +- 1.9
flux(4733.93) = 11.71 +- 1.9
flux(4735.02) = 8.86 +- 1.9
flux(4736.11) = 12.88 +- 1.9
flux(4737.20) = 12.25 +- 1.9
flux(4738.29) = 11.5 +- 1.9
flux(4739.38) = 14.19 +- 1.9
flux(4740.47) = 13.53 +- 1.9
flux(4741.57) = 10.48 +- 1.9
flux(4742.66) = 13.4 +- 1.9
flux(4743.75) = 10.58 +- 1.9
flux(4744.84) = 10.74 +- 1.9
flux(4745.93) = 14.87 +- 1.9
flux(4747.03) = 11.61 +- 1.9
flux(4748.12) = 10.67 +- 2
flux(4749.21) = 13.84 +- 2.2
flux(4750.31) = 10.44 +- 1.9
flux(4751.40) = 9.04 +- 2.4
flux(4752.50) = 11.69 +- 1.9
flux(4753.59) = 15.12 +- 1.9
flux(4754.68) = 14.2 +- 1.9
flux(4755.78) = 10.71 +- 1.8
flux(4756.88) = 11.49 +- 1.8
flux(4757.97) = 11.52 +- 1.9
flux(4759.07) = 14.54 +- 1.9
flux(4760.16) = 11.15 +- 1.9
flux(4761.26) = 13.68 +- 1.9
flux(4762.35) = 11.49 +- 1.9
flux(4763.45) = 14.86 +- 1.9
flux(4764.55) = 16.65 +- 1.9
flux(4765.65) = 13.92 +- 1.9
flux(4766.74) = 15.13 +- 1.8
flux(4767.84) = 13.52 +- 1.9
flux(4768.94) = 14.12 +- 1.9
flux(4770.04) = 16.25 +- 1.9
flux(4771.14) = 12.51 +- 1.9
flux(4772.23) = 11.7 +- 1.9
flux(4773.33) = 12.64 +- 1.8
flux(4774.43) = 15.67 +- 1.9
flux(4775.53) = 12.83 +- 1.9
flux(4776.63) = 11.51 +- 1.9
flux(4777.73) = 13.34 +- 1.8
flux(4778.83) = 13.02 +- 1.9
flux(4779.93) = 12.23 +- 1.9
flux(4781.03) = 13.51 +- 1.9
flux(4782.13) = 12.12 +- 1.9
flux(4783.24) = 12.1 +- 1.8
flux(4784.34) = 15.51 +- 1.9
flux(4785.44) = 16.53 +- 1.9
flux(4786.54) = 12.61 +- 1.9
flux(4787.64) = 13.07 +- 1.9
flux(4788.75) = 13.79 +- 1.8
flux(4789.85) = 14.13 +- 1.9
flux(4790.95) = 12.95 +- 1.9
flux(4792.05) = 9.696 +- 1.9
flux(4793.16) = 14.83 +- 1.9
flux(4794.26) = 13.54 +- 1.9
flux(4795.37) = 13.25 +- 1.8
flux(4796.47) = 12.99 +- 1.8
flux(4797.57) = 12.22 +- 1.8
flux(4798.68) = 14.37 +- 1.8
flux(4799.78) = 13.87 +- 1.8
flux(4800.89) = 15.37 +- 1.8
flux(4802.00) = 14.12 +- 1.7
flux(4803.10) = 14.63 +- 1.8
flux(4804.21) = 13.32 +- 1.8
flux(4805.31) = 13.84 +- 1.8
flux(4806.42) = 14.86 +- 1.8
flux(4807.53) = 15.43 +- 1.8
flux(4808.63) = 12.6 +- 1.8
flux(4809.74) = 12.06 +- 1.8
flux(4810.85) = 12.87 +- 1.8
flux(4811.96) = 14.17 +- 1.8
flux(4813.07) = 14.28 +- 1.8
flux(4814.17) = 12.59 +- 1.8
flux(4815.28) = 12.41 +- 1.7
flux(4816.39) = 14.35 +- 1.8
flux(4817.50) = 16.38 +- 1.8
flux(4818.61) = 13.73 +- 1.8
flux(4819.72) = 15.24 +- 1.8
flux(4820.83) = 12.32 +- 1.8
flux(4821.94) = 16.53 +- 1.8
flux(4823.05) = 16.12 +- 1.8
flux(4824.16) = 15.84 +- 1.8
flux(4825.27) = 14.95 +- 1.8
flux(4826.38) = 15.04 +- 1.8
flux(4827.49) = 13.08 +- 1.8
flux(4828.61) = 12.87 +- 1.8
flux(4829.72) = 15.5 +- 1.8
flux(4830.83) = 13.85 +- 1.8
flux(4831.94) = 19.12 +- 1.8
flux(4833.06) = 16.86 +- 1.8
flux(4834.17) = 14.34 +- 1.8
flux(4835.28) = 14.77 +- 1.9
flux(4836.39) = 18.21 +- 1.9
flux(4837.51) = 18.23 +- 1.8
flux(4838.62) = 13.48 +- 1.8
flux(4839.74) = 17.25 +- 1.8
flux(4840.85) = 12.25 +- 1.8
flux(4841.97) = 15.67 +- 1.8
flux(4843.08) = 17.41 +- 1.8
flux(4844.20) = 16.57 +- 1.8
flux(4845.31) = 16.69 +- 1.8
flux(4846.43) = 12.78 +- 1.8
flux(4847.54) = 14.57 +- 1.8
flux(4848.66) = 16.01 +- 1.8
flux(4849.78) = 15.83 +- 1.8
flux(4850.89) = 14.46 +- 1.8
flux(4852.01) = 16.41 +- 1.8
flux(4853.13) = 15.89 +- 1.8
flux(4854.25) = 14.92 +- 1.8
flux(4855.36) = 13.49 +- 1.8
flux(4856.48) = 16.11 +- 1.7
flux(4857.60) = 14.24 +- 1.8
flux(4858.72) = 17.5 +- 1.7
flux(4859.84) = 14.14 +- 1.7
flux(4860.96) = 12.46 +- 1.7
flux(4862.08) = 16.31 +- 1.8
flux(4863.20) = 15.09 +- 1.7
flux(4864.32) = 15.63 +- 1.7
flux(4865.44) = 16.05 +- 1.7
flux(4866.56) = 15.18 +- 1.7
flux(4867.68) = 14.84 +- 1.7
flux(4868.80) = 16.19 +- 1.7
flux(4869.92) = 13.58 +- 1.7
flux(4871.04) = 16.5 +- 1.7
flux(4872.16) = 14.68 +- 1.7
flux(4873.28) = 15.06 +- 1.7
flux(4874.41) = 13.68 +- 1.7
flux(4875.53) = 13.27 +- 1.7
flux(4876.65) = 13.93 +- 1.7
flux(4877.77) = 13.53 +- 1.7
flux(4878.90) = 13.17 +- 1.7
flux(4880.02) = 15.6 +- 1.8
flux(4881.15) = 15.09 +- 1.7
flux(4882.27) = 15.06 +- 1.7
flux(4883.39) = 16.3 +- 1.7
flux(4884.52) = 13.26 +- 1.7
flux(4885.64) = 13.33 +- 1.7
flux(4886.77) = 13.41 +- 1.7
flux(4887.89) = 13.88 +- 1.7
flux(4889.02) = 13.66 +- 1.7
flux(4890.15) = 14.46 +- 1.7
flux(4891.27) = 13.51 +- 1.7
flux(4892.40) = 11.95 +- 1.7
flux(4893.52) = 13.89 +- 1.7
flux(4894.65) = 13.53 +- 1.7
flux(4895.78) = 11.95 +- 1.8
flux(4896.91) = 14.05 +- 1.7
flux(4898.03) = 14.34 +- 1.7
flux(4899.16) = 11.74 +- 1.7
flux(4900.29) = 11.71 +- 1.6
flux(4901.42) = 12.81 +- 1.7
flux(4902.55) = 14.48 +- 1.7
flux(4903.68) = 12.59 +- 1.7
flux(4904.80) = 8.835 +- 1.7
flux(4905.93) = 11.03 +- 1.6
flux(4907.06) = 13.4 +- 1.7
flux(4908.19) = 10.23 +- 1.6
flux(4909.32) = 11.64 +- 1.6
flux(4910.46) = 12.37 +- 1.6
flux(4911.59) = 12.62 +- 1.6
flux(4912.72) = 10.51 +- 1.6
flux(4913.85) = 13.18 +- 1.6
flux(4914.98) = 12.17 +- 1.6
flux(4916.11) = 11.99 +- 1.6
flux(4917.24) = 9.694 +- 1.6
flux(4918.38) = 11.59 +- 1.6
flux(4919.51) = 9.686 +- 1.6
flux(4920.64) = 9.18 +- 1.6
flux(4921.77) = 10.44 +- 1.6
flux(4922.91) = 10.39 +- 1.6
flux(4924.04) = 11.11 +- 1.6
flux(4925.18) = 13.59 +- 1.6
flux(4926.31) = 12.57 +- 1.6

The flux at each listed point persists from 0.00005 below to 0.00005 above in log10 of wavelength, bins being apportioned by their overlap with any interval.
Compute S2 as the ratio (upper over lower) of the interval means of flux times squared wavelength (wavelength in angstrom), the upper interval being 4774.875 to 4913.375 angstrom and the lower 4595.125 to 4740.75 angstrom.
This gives 1.3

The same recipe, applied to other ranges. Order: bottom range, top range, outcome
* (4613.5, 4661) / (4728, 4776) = 1.20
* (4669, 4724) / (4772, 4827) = 1.28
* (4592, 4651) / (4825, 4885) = 1.47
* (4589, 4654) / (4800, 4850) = 1.43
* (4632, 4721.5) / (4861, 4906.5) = 1.35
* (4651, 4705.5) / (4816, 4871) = 1.44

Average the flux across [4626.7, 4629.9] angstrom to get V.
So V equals 9.74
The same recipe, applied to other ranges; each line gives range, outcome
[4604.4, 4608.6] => 11.4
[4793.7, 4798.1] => 13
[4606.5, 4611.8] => 11.6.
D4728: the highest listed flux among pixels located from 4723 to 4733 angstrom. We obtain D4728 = 14.41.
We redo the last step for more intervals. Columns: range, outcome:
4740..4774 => 16.65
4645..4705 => 17.53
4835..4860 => 18.23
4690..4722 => 14.38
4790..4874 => 19.12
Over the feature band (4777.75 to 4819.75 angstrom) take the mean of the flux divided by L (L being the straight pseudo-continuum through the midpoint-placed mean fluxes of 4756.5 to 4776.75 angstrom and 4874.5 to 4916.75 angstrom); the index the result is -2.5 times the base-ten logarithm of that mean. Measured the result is -0.020 mag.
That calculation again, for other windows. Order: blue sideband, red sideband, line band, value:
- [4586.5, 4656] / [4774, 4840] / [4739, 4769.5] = 0.05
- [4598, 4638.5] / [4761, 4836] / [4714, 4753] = 0.09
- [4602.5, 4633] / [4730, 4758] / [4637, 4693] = 0.04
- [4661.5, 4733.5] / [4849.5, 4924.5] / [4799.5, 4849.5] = -0.16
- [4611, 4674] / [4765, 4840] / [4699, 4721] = 0.12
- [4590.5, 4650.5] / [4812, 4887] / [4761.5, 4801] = 0.03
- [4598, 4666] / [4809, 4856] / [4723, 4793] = 0.07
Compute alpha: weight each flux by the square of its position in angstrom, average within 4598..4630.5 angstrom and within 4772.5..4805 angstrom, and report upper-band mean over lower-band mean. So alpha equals 1.3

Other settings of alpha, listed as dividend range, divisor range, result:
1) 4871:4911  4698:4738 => 1.24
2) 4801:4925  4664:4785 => 1.23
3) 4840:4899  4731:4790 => 1.19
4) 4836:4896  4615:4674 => 1.46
